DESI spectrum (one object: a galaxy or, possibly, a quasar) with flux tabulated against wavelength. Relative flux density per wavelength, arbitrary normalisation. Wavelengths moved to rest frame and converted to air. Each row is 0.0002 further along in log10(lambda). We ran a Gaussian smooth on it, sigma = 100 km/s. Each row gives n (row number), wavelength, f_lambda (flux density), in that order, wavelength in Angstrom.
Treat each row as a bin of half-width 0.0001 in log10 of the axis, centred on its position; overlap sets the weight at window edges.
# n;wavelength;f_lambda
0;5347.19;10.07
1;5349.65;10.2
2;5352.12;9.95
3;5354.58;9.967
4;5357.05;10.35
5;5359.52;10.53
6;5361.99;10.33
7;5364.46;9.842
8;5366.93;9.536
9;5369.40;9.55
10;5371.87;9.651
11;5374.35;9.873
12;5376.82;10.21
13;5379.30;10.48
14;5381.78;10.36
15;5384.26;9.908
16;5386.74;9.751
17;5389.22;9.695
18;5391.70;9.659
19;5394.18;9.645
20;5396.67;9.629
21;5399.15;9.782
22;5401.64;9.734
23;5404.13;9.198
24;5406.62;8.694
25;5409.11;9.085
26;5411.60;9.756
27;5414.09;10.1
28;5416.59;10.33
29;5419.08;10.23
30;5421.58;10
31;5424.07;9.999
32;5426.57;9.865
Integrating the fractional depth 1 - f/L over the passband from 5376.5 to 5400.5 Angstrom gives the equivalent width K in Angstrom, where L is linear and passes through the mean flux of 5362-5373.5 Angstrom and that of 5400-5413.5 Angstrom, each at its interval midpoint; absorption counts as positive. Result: -0.9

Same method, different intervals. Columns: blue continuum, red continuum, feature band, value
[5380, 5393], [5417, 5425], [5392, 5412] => 1.1 Angstrom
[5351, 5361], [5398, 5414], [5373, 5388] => -0.4 Angstrom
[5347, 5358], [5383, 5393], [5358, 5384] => -0.3 Angstrom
